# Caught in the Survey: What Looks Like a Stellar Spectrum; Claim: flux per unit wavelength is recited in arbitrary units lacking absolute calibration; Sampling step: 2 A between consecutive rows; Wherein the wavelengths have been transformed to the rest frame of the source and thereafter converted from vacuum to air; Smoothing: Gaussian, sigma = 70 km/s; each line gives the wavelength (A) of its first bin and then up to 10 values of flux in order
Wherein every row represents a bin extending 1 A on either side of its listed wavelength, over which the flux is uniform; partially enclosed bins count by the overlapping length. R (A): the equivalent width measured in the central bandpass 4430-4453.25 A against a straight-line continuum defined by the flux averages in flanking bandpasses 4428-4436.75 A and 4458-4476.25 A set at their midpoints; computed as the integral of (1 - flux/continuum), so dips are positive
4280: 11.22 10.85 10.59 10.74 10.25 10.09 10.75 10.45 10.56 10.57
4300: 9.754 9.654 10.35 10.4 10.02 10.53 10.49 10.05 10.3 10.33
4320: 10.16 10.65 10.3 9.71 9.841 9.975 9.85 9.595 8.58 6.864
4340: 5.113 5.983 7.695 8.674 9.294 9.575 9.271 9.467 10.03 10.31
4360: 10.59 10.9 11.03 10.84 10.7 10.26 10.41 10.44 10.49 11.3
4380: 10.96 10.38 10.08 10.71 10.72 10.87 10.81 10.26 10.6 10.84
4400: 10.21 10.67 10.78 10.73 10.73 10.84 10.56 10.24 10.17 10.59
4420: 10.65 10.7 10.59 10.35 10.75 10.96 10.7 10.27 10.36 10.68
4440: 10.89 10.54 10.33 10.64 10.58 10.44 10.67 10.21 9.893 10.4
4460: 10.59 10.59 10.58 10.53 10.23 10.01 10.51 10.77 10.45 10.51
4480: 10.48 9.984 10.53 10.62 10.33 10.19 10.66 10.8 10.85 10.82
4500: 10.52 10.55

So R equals 0.0 A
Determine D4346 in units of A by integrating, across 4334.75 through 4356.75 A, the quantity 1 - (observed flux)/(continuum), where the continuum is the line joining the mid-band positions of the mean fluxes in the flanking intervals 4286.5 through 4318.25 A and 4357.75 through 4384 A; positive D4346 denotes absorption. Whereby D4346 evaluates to 4.8 A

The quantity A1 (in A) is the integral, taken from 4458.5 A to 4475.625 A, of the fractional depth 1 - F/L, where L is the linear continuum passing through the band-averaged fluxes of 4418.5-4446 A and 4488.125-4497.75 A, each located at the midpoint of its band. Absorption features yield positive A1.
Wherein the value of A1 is 0.2 A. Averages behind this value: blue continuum 10.6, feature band 10.5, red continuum 10.6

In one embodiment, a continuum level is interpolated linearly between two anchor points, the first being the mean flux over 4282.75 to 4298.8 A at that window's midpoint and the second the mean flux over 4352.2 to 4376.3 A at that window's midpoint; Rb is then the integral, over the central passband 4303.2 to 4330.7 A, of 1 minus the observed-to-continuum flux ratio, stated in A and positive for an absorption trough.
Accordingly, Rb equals 0.7 A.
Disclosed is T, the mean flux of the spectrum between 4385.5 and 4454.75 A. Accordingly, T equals 10.6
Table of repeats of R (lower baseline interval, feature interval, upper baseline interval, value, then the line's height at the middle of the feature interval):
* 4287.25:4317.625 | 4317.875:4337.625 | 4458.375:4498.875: 1.0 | 10.3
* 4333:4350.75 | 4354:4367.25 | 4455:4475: -3.6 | 8.29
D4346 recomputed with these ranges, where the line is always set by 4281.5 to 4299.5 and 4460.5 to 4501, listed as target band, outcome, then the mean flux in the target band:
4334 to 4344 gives 3.3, 7.04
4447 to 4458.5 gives 0.1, 10.4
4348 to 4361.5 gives 0.8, 9.87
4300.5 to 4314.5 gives 0.4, 10.2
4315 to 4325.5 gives 0.2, 10.3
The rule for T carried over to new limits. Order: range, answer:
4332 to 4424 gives 10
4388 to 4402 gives 10.6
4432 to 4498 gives 10.5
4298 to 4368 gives 9.62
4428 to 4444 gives 10.6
